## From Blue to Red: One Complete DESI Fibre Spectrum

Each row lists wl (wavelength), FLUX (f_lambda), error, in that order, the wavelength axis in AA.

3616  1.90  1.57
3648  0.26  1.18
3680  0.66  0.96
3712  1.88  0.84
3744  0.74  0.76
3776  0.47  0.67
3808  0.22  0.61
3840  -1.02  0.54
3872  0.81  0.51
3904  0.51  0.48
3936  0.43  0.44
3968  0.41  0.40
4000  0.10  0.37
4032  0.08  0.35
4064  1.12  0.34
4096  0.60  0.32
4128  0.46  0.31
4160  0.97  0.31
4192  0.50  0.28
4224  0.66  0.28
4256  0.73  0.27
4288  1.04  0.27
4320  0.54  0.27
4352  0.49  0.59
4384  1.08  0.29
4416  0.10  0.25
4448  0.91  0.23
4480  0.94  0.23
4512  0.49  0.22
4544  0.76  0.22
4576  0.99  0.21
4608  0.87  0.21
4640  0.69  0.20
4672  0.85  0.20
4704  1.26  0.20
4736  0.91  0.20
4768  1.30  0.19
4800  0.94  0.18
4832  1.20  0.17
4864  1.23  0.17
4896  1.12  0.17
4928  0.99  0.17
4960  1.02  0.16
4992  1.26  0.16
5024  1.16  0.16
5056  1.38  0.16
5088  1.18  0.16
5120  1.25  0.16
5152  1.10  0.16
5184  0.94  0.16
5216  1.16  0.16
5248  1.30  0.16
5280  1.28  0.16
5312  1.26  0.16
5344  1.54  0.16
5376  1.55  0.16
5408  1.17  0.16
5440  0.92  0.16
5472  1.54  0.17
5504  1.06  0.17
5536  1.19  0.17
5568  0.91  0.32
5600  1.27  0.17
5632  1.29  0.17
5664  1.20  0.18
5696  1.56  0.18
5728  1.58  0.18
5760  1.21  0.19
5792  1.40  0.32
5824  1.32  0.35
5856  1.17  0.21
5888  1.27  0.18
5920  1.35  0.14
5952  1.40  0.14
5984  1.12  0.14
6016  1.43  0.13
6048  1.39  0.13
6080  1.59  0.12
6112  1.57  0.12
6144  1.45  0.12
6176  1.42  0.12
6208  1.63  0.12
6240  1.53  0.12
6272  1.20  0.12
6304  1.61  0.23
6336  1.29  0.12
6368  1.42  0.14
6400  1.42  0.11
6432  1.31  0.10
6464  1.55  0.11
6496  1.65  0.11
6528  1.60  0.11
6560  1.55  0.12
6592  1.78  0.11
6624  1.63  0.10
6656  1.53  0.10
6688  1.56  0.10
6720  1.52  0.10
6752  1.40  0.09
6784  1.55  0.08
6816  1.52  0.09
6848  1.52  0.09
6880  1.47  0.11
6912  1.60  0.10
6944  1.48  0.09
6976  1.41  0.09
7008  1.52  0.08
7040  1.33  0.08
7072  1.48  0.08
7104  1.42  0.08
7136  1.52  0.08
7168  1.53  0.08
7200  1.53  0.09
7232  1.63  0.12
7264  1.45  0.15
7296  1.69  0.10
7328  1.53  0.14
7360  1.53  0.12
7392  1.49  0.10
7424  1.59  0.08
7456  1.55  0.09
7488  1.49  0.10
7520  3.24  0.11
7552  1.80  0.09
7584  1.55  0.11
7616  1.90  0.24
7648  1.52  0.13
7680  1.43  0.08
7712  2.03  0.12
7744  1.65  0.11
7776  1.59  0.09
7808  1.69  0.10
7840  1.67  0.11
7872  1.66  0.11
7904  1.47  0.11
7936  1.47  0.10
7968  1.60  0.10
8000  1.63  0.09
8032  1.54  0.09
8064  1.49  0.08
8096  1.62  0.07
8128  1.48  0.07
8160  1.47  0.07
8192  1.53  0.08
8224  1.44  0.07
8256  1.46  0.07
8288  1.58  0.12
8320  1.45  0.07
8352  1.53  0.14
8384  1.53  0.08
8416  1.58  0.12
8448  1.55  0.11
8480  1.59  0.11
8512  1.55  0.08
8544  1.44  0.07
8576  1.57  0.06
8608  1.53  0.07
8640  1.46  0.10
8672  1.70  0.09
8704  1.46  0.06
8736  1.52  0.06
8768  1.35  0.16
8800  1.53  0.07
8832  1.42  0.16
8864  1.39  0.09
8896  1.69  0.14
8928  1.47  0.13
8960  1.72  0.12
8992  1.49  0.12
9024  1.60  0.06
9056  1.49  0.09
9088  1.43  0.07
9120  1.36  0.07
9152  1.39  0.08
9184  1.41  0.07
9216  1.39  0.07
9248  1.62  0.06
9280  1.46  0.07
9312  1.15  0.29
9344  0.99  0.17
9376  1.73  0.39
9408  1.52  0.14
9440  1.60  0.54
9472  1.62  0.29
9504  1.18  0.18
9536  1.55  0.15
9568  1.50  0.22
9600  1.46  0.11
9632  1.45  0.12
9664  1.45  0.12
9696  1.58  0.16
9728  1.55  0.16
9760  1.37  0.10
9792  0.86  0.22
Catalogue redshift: 0.15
